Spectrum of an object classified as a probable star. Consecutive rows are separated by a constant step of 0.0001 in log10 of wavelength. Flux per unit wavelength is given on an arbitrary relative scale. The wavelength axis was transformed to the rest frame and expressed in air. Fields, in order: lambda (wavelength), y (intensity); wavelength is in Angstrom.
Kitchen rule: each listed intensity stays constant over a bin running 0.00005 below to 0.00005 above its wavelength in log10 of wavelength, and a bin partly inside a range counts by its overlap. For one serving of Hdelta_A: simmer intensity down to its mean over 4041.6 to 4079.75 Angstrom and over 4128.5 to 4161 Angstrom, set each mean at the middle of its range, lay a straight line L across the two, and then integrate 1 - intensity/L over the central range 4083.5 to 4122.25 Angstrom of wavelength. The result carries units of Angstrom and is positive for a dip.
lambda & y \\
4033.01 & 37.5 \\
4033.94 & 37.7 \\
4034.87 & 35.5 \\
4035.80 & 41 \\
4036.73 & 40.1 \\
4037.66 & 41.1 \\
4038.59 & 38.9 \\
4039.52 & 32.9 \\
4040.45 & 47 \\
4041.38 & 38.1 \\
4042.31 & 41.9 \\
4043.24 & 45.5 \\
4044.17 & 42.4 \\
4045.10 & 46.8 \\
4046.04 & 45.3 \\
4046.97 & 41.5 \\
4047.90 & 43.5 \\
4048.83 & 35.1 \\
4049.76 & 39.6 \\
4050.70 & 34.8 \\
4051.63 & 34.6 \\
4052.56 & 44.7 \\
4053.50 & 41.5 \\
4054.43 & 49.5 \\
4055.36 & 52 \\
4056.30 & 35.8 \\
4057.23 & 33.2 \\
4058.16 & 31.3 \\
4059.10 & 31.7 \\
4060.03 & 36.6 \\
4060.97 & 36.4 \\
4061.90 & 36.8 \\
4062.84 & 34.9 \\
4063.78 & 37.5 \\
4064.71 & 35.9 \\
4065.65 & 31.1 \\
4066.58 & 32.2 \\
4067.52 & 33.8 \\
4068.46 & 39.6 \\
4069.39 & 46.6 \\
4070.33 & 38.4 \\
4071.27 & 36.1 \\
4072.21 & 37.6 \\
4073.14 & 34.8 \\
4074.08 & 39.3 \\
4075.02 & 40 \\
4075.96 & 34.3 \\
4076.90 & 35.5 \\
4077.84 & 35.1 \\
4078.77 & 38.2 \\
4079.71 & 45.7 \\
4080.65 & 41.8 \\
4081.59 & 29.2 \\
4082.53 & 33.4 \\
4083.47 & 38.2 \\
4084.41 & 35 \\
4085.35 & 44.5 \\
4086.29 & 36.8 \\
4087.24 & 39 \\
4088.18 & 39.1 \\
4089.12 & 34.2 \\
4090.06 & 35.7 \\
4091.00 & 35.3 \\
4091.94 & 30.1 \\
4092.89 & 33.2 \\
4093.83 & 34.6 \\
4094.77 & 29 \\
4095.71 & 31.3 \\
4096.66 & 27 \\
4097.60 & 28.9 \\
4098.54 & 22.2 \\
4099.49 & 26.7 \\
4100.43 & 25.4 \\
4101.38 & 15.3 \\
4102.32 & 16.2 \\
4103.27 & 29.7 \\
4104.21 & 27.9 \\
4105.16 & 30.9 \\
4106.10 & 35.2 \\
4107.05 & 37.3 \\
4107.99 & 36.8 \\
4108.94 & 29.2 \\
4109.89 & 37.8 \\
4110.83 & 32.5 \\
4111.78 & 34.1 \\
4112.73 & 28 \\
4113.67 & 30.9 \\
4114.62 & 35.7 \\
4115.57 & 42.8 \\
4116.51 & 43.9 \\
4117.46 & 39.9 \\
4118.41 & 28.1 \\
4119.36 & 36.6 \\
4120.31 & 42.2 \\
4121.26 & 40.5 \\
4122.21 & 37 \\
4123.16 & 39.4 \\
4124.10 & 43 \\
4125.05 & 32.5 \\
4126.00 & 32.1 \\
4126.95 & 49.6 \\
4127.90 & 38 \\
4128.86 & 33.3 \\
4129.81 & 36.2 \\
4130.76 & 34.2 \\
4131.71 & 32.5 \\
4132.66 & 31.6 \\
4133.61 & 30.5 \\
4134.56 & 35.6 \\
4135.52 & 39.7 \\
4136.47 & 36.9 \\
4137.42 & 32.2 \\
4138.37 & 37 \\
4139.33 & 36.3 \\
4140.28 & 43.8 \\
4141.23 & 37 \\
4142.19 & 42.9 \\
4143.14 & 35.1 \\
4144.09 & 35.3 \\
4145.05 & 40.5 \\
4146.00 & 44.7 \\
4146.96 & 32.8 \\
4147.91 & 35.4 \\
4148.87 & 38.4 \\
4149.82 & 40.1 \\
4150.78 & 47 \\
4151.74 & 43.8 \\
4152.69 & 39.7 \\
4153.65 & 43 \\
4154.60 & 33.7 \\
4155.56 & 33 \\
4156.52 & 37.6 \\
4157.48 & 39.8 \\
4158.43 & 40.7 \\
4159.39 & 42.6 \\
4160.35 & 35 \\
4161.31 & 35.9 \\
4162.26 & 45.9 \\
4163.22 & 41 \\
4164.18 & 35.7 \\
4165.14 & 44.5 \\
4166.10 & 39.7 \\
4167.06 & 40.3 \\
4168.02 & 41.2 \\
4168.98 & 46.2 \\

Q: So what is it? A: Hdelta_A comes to 5.1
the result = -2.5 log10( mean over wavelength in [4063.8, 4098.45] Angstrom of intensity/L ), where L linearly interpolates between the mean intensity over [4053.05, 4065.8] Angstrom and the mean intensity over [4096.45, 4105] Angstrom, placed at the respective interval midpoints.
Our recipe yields -0.17 mag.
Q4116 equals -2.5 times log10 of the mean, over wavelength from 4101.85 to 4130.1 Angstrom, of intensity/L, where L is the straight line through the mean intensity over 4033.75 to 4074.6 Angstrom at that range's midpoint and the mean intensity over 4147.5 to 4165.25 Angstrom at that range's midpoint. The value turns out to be 0.12 mag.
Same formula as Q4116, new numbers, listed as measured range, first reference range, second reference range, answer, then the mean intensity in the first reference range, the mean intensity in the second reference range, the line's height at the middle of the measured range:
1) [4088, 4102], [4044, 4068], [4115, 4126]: 0.28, 38.3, 38.4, 38.4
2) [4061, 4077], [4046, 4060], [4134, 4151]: 0.07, 39.4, 38.2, 39.2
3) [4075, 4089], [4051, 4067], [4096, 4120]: -0.09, 37.4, 31.2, 34.5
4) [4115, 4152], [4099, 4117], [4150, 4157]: -0.06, 31.4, 39.7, 36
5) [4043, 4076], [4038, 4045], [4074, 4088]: 0.03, 41.3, 37.7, 39.7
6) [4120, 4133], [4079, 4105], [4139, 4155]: -0.02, 32.1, 39.5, 36.7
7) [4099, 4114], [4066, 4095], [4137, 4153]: 0.26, 36.7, 39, 37.6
